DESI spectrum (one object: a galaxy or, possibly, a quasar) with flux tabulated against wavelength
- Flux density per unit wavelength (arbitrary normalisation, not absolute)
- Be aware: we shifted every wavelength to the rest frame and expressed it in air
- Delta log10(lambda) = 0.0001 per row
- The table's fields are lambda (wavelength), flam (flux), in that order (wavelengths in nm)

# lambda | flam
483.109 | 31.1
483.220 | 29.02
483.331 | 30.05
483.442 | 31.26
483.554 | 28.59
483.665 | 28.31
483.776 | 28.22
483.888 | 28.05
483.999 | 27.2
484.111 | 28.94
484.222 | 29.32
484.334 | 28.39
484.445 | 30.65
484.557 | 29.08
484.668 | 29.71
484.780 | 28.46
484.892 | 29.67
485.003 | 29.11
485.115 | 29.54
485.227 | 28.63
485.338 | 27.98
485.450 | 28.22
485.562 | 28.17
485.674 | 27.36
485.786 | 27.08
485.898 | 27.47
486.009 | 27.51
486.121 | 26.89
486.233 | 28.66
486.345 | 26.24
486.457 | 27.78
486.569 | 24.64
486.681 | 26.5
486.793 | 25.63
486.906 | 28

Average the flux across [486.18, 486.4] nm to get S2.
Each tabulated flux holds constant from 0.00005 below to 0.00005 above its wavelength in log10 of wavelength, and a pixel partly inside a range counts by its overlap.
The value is 27.4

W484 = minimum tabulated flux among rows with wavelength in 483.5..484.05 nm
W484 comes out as 27.2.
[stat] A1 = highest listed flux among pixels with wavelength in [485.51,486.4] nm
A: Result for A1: 28.66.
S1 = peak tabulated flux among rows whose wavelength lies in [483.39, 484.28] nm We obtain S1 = 31.26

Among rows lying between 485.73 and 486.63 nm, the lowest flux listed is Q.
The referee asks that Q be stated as 24.64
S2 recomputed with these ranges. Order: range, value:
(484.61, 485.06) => 29.2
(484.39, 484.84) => 29.4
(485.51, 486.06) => 27.5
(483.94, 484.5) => 28.9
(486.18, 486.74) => 26.8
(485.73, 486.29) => 27.5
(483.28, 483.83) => 29.3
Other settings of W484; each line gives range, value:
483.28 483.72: 28.31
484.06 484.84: 28.39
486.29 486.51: 26.24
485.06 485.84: 27.08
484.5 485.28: 28.46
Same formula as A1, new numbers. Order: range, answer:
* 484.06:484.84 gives 30.65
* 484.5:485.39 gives 29.71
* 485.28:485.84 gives 28.22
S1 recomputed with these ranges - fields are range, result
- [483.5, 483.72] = 28.59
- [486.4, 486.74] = 27.78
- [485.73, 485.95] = 27.47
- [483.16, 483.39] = 30.05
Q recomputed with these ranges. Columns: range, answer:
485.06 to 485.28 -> 28.63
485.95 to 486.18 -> 26.89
